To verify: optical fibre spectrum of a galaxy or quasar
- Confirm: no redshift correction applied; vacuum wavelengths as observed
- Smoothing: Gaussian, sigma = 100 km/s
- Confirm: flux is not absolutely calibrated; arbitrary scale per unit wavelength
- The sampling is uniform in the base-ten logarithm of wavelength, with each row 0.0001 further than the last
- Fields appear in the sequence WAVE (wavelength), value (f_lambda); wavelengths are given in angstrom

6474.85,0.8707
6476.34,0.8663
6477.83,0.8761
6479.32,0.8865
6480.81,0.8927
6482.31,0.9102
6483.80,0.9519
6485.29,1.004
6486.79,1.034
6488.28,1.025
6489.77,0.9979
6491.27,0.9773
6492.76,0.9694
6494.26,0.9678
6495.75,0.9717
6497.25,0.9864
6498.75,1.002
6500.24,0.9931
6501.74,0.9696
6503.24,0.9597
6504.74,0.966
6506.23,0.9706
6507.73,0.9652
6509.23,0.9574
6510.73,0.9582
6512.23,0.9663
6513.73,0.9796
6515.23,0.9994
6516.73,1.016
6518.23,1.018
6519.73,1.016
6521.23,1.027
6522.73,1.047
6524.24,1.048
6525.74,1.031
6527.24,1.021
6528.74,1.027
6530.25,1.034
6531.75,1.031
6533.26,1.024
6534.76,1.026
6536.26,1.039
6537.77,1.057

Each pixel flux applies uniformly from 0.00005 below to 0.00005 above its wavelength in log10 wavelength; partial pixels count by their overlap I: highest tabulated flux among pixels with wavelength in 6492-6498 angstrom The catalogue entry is 0.9864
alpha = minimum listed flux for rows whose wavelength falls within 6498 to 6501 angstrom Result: 0.9931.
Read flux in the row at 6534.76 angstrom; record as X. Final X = 1.026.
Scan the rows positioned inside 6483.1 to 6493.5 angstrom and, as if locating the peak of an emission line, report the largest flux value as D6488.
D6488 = 1.034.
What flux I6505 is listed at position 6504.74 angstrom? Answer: 0.966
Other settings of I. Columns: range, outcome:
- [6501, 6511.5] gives 0.9706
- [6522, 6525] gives 1.048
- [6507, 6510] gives 0.9652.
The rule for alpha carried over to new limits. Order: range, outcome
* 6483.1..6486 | 0.9519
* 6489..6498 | 0.9678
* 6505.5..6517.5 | 0.9574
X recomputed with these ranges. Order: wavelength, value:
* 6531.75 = 1.031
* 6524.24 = 1.048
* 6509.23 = 0.9574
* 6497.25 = 0.9864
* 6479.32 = 0.8865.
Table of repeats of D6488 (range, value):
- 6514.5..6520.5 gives 1.018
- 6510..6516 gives 0.9994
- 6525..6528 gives 1.031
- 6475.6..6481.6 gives 0.8927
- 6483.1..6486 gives 1.004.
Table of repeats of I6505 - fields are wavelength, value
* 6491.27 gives 0.9773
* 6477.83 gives 0.8761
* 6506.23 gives 0.9706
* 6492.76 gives 0.9694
